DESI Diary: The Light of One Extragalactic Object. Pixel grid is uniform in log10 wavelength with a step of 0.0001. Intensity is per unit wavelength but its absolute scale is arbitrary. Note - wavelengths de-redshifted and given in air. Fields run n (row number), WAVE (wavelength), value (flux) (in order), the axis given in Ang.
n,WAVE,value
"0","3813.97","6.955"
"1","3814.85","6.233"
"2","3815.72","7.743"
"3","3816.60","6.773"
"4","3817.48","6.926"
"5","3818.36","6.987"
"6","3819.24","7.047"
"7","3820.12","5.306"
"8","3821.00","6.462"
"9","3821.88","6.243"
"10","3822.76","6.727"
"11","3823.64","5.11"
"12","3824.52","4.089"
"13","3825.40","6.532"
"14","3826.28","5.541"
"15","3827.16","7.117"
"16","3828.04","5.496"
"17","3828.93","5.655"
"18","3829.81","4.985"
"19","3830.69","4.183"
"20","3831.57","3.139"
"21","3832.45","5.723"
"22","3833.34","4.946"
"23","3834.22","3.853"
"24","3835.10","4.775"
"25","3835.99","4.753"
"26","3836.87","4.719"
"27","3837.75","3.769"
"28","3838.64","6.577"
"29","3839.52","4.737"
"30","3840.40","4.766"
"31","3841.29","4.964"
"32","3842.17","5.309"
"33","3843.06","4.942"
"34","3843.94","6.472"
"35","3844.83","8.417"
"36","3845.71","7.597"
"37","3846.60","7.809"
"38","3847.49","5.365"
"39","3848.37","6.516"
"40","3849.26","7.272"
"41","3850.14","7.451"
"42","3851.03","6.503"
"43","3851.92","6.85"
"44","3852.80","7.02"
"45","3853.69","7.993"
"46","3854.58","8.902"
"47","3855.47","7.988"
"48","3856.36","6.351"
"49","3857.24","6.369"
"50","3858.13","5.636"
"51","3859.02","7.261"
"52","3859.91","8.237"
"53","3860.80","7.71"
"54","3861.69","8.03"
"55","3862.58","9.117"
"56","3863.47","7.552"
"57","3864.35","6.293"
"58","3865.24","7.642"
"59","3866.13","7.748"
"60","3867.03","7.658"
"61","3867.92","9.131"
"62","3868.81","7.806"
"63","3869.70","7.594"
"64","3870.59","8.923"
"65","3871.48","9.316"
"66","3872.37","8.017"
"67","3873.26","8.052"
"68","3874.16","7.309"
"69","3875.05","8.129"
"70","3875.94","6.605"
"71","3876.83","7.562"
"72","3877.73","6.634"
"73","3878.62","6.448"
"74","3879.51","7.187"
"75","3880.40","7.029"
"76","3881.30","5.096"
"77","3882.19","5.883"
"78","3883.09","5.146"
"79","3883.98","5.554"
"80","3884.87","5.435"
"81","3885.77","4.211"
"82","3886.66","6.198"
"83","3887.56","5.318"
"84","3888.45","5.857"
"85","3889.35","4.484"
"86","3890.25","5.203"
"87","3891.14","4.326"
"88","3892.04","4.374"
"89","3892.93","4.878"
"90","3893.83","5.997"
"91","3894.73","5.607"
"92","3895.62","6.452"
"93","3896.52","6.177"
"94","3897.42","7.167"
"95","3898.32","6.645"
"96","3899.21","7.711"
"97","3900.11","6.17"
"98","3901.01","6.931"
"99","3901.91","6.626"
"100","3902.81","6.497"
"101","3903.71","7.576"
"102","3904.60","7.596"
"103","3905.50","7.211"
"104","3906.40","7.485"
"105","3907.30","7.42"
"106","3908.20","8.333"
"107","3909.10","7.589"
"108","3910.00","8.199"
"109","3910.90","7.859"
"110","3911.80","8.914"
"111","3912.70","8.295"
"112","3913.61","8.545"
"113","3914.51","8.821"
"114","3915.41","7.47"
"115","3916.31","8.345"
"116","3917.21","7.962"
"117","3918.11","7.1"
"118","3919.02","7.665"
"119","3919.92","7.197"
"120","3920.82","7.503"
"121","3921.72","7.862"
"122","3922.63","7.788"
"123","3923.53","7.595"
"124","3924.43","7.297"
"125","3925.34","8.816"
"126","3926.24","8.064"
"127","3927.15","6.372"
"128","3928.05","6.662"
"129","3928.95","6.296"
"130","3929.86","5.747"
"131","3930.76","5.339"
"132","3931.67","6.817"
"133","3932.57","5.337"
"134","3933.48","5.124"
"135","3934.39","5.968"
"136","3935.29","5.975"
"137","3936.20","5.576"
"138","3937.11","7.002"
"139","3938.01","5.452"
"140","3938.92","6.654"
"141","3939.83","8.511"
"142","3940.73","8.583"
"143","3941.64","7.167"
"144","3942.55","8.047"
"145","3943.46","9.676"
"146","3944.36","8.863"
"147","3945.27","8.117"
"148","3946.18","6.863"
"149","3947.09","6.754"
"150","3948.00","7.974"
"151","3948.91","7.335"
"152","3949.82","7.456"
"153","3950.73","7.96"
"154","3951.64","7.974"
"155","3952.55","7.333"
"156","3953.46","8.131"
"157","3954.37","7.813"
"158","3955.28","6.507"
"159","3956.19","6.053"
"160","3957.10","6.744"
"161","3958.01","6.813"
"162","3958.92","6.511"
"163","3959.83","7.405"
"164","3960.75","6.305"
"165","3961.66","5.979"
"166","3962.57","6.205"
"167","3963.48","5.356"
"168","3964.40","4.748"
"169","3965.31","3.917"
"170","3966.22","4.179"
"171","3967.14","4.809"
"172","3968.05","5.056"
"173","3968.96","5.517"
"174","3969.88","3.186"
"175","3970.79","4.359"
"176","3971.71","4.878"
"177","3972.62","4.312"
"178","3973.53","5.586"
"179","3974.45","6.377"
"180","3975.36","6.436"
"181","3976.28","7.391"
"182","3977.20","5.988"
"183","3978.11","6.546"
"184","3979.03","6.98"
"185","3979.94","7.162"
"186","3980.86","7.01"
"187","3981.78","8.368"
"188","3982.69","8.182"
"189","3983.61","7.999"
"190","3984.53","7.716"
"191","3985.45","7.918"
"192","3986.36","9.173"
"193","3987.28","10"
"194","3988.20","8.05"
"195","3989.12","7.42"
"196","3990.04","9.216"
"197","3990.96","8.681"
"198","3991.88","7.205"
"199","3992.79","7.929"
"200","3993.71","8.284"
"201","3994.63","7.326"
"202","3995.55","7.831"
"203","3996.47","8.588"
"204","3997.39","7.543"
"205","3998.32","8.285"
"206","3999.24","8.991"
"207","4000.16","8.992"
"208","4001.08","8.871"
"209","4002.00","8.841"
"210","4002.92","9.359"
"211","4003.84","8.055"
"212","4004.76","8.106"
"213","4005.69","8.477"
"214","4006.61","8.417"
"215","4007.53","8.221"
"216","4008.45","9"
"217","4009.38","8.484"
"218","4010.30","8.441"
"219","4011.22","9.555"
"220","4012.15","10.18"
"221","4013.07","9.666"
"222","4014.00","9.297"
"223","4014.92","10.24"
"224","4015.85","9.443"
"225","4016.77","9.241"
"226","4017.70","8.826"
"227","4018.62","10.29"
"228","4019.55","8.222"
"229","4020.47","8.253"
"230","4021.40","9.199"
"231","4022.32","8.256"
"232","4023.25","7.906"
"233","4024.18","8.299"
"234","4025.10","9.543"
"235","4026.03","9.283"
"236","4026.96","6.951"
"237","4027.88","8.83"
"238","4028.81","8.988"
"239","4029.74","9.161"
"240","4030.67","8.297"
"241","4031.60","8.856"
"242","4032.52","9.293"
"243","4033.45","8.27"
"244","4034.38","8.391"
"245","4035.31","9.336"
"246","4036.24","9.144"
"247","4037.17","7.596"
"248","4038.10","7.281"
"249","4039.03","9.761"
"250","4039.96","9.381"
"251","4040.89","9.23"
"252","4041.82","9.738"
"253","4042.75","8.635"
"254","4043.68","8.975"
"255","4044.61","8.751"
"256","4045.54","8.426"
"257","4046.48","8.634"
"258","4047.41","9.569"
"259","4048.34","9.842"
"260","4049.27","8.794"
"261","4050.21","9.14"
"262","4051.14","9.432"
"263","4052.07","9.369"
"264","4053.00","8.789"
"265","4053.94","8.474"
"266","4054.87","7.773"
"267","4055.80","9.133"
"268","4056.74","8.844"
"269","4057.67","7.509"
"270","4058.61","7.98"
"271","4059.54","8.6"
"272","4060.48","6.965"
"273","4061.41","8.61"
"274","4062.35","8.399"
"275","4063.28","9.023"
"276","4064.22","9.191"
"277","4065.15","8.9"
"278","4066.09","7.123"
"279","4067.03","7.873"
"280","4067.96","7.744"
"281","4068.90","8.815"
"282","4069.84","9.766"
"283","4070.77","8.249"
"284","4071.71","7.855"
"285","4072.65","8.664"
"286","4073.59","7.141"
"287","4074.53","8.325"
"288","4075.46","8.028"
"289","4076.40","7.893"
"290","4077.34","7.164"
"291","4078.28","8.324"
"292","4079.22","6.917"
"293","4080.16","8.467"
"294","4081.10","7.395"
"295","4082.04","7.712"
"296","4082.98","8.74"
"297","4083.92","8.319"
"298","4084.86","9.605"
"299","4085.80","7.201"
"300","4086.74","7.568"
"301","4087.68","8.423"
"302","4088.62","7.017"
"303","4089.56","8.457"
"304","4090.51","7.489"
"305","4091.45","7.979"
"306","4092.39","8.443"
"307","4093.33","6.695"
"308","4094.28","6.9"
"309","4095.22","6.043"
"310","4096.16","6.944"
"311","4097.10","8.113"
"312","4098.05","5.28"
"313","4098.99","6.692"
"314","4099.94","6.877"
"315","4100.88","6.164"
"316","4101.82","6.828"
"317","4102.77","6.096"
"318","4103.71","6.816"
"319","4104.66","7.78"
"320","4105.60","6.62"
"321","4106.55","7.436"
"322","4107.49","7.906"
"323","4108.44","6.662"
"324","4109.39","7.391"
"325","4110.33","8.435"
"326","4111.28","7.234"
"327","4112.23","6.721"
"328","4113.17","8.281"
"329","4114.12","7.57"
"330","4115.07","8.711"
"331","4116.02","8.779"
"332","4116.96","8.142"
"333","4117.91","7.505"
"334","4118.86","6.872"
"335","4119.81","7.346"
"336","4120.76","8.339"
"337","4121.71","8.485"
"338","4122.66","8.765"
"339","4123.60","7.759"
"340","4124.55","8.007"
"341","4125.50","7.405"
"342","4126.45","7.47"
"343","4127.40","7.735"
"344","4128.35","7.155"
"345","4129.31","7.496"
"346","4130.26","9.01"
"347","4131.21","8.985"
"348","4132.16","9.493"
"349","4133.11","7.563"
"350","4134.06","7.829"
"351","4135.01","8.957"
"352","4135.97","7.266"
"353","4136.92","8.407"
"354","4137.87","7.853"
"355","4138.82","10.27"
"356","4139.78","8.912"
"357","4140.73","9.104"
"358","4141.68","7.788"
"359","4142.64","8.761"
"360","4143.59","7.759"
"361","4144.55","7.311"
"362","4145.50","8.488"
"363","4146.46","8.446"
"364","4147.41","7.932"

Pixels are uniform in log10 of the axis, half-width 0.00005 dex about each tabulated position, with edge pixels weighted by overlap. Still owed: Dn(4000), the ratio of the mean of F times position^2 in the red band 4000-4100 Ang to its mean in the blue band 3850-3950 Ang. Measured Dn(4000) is 1.29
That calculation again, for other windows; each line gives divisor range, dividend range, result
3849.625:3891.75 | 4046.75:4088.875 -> 1.33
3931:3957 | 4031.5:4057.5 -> 1.30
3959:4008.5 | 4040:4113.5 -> 1.17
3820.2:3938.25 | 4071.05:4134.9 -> 1.29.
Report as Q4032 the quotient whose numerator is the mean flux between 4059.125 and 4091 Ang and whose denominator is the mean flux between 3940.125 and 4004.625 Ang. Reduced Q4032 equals 1.1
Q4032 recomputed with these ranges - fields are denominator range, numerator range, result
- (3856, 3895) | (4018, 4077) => 1.28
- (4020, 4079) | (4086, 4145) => 0.90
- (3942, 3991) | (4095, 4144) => 1.13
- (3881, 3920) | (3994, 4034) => 1.31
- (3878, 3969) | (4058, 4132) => 1.15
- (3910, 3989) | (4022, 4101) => 1.19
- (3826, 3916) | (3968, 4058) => 1.25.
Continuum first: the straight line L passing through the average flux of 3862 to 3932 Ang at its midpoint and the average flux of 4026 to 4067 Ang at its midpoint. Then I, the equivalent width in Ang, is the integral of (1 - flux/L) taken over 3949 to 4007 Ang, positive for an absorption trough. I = 5.9 Ang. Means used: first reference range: 7.02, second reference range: 8.68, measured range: 7.13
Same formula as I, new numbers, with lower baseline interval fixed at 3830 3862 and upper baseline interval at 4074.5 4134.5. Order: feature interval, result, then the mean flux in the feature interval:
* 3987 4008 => -4.0 Ang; 8.37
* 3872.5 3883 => -0.9 Ang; 6.87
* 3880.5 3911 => 1.0 Ang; 6.26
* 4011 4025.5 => -4.0 Ang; 9.14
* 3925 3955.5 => -1.9 Ang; 7.13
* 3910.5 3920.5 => -2.2 Ang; 8.01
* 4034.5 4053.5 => -4.4 Ang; 8.98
